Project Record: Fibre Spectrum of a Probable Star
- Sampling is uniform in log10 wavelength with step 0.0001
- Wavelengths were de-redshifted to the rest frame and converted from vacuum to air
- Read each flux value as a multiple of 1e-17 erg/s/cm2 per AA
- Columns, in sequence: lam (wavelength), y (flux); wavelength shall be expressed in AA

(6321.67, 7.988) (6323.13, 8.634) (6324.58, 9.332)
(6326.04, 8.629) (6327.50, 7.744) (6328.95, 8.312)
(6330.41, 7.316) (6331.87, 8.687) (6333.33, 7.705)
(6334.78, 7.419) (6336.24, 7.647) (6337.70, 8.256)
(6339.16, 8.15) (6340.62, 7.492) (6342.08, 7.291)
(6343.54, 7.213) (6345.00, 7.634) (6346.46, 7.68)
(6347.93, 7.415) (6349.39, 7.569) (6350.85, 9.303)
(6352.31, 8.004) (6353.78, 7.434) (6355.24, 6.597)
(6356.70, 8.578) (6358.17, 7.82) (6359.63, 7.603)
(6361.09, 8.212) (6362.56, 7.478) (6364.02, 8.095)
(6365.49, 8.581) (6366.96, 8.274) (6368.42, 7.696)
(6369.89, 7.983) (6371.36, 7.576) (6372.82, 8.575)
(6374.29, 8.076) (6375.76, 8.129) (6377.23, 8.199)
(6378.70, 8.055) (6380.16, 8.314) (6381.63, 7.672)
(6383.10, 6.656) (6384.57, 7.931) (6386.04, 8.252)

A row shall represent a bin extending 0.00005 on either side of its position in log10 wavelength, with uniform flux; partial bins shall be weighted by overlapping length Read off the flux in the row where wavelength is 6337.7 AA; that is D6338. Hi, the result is 8.256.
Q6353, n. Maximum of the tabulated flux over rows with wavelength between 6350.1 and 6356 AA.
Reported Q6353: 9.303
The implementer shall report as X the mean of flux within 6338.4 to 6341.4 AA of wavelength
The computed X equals 7.81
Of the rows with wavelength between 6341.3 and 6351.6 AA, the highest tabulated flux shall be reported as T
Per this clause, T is 9.303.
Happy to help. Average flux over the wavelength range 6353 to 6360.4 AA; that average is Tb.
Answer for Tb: 7.61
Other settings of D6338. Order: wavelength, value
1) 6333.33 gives 7.705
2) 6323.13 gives 8.634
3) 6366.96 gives 8.274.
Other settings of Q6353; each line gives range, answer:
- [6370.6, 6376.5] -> 8.575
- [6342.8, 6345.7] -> 7.634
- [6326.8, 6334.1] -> 8.687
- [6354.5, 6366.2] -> 8.581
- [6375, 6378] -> 8.199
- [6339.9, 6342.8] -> 7.492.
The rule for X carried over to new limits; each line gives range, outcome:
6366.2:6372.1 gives 7.89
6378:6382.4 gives 8.02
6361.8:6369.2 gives 8.02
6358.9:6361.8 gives 7.92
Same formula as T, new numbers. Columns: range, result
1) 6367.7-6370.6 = 7.983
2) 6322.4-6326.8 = 9.332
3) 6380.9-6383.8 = 7.672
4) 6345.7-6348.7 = 7.68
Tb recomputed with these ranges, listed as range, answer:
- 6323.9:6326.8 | 8.94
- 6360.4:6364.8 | 7.92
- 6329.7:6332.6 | 8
